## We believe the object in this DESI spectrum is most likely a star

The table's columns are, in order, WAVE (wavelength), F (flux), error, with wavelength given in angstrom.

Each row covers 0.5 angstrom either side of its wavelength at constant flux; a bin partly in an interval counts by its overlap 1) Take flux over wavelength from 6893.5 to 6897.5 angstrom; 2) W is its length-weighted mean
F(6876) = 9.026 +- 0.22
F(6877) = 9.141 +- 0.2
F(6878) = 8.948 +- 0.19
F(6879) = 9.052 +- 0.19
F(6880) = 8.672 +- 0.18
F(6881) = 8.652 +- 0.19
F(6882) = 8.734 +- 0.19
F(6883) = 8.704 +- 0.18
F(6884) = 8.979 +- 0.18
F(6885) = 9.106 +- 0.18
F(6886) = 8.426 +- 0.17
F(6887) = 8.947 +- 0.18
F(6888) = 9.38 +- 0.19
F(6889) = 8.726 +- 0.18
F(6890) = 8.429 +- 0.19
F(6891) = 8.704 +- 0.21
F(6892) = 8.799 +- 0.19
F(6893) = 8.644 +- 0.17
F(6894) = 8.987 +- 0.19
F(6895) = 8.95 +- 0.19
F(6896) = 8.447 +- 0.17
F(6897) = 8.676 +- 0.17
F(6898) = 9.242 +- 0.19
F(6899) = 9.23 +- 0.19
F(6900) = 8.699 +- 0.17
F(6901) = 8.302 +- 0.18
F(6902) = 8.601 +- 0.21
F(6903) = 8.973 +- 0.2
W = 8.76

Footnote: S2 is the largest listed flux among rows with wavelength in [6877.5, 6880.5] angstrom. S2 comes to 9.052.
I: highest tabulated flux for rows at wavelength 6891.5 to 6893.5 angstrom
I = 8.799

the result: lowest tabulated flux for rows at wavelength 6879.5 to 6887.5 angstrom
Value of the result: 8.426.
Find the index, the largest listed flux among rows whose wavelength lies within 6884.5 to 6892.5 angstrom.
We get 9.38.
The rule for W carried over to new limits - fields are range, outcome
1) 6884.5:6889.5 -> 8.92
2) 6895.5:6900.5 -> 8.86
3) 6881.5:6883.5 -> 8.72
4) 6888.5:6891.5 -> 8.62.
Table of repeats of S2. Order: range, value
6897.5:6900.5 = 9.242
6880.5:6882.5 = 8.734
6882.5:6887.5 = 9.106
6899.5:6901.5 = 8.699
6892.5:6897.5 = 8.987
